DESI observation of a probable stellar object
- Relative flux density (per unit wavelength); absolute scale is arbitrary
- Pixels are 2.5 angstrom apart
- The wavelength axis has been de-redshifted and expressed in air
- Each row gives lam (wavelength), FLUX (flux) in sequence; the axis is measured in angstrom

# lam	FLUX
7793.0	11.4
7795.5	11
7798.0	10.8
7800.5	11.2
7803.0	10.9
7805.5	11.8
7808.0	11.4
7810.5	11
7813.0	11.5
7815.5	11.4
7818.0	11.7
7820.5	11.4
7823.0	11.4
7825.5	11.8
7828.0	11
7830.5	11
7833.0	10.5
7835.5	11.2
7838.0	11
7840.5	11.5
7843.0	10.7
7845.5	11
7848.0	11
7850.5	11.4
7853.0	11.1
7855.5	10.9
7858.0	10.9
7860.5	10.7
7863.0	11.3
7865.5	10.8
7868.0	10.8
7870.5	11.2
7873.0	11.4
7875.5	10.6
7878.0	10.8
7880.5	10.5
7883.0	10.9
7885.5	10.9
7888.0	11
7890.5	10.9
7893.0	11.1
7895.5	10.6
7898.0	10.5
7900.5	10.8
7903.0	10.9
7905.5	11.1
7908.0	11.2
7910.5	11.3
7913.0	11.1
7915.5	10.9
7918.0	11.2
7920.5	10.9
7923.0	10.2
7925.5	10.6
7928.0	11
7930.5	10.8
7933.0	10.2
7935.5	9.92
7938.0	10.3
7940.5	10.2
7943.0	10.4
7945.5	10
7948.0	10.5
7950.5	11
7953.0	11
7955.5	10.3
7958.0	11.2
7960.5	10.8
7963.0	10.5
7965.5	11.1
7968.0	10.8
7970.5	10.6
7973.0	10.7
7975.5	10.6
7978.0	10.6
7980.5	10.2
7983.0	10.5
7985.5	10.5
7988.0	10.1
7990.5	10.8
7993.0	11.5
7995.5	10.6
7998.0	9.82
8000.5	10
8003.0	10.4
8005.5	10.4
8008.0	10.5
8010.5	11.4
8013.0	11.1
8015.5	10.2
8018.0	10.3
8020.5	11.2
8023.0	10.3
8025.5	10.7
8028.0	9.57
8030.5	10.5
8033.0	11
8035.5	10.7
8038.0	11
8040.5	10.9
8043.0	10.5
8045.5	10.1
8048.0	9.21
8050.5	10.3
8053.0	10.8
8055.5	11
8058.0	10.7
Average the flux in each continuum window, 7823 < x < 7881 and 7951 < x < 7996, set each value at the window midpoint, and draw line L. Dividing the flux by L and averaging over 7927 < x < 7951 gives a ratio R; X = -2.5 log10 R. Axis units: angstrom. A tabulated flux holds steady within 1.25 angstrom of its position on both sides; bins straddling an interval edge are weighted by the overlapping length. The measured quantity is 0.04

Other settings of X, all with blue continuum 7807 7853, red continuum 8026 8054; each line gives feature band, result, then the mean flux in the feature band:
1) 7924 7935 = 0.025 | 10.6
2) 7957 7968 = -0.017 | 10.9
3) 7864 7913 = 0.007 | 10.9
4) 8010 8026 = -0.022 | 10.7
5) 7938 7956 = 0.030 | 10.5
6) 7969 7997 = 0.003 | 10.6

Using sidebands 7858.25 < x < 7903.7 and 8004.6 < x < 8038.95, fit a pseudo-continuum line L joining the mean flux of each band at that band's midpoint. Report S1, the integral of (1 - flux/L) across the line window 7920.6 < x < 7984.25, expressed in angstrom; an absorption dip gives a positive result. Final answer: 1.1 angstrom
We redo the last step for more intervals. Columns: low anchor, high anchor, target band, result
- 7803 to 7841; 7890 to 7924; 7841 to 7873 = 0.4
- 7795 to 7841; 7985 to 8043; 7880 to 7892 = 0.2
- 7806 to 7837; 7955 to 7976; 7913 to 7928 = 0.2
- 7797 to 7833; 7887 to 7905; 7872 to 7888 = 0.1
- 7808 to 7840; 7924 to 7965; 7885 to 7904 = 0.0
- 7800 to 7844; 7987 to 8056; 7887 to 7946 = 1.0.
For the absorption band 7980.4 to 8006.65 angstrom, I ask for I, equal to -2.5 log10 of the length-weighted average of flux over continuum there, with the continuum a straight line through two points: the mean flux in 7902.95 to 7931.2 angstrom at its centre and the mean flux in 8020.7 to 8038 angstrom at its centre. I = 0.02 mag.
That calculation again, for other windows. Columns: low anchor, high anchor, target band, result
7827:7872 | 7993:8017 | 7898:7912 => -0.017 mag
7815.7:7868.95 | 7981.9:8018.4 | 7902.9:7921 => -0.023 mag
